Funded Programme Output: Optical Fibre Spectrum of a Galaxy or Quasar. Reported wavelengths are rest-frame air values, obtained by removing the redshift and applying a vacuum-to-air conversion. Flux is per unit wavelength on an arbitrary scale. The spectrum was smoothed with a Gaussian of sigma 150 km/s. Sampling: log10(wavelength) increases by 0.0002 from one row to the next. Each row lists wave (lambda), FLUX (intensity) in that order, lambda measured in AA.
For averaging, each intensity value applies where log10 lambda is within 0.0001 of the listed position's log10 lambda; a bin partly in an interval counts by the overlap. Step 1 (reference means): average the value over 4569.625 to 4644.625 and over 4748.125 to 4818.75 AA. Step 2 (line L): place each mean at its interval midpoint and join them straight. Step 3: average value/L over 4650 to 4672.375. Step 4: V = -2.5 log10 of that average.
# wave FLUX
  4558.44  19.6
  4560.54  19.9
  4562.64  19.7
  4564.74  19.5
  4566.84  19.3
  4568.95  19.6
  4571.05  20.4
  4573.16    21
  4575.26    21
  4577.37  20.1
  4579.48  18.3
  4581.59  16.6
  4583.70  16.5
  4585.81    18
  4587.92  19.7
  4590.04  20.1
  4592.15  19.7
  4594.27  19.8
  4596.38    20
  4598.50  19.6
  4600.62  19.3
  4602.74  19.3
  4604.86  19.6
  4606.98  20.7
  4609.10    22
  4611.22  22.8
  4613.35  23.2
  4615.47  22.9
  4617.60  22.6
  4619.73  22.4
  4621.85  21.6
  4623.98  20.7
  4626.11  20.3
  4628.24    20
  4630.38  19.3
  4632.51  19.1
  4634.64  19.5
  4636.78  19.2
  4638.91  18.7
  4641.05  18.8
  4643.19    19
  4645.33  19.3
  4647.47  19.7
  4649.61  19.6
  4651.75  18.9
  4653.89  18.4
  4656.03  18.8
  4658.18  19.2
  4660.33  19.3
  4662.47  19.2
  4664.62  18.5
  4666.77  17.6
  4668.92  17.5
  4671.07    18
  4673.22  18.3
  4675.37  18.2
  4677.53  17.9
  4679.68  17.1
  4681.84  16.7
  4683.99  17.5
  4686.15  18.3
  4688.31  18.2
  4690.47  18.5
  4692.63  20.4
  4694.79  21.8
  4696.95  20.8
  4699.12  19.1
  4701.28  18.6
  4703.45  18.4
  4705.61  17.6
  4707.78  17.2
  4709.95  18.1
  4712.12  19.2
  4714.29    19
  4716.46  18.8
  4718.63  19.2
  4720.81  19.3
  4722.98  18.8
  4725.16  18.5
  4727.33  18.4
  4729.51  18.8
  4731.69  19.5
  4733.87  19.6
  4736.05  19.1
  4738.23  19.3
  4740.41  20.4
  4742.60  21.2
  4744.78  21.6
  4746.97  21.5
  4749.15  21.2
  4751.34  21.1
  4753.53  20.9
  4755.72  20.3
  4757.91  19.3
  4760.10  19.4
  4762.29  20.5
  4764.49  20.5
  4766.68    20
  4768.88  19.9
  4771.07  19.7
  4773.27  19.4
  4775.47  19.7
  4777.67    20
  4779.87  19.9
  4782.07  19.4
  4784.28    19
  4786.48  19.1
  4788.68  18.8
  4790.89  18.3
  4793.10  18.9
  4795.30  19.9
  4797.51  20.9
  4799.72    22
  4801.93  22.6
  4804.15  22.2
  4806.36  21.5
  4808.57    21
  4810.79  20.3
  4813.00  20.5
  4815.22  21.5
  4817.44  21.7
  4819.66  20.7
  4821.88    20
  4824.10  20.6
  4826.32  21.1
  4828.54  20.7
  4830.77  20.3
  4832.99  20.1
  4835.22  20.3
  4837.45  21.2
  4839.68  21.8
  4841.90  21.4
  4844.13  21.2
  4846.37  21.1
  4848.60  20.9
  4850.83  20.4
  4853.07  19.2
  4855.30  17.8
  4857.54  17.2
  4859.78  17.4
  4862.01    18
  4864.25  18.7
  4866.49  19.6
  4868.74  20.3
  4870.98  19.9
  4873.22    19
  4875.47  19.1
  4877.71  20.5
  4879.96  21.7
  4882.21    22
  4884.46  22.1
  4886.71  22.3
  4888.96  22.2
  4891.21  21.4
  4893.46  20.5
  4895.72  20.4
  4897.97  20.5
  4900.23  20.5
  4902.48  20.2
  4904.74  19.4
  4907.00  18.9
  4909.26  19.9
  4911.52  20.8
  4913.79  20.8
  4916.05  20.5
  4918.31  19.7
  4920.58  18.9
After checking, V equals 0.09 mag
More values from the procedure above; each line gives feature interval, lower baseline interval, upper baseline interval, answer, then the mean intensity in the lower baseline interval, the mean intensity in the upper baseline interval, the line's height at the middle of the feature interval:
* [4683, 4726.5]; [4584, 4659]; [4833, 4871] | 0.06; 20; 19.8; 19.9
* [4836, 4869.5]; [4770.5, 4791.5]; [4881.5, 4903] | 0.04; 19.3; 21.2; 20.6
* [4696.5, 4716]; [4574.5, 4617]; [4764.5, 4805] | 0.08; 20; 20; 20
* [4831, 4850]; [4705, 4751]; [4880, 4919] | -0.04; 19.4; 20.8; 20.3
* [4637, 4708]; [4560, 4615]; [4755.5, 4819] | 0.08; 19.9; 20.2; 20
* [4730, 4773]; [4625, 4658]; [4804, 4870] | -0.02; 19.2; 20.3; 19.8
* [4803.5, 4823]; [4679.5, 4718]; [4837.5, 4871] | -0.09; 18.7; 19.7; 19.4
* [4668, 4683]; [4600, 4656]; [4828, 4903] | 0.15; 20.2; 20.3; 20.3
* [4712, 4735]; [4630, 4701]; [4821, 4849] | 0.03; 18.8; 20.8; 19.5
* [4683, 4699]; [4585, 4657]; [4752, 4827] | 0.05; 20.1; 20.3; 20.2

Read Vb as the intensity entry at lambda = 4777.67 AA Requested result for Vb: 20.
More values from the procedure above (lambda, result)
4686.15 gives 18.3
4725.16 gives 18.5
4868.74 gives 20.3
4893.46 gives 20.5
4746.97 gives 21.5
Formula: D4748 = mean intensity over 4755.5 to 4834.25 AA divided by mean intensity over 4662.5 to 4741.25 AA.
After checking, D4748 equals 1.09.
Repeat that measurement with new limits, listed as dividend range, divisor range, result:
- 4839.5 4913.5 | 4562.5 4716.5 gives 1.04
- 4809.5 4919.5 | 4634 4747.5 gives 1.07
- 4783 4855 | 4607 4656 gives 1.01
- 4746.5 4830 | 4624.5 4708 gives 1.08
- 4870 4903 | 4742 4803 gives 1.03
